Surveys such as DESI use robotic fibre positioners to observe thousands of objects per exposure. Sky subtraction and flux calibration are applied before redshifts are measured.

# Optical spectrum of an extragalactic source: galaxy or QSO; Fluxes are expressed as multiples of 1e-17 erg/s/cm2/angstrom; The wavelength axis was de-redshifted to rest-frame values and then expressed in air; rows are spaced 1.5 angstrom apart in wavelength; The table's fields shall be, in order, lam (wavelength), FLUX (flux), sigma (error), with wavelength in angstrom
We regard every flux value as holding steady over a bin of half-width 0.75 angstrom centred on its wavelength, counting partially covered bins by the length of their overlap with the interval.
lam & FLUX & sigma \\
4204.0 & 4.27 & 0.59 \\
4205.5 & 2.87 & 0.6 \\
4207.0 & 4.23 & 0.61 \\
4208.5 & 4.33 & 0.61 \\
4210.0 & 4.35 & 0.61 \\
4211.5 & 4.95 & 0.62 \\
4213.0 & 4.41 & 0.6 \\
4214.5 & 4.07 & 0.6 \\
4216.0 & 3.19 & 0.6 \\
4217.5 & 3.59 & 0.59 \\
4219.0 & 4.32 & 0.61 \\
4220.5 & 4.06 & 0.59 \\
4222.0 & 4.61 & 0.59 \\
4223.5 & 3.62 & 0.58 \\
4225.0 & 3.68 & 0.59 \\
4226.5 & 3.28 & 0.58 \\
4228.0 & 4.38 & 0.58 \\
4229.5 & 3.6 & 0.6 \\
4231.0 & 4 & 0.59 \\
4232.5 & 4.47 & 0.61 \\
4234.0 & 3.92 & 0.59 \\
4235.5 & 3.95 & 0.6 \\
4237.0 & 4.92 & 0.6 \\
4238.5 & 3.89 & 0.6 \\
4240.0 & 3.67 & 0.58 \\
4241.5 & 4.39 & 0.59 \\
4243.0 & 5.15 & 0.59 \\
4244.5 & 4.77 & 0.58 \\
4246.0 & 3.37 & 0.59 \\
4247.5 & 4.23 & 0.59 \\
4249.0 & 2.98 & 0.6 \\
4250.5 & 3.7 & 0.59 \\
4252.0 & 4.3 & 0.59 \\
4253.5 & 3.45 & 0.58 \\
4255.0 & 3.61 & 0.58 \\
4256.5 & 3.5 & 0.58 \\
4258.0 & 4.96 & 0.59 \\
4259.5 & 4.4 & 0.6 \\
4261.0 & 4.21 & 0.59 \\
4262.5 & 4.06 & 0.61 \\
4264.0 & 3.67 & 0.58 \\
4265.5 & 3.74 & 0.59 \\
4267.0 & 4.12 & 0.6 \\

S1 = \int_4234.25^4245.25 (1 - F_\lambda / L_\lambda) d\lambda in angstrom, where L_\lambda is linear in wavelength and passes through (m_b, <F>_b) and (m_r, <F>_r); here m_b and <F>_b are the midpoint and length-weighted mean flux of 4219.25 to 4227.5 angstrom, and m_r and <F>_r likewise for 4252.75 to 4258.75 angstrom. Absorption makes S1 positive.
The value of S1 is -1.4 angstrom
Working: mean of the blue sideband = 3.89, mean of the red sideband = 3.88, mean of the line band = 4.37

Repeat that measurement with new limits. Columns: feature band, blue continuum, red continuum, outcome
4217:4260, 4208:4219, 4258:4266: 1.0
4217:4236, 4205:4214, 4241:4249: 1.2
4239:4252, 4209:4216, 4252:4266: 0.1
